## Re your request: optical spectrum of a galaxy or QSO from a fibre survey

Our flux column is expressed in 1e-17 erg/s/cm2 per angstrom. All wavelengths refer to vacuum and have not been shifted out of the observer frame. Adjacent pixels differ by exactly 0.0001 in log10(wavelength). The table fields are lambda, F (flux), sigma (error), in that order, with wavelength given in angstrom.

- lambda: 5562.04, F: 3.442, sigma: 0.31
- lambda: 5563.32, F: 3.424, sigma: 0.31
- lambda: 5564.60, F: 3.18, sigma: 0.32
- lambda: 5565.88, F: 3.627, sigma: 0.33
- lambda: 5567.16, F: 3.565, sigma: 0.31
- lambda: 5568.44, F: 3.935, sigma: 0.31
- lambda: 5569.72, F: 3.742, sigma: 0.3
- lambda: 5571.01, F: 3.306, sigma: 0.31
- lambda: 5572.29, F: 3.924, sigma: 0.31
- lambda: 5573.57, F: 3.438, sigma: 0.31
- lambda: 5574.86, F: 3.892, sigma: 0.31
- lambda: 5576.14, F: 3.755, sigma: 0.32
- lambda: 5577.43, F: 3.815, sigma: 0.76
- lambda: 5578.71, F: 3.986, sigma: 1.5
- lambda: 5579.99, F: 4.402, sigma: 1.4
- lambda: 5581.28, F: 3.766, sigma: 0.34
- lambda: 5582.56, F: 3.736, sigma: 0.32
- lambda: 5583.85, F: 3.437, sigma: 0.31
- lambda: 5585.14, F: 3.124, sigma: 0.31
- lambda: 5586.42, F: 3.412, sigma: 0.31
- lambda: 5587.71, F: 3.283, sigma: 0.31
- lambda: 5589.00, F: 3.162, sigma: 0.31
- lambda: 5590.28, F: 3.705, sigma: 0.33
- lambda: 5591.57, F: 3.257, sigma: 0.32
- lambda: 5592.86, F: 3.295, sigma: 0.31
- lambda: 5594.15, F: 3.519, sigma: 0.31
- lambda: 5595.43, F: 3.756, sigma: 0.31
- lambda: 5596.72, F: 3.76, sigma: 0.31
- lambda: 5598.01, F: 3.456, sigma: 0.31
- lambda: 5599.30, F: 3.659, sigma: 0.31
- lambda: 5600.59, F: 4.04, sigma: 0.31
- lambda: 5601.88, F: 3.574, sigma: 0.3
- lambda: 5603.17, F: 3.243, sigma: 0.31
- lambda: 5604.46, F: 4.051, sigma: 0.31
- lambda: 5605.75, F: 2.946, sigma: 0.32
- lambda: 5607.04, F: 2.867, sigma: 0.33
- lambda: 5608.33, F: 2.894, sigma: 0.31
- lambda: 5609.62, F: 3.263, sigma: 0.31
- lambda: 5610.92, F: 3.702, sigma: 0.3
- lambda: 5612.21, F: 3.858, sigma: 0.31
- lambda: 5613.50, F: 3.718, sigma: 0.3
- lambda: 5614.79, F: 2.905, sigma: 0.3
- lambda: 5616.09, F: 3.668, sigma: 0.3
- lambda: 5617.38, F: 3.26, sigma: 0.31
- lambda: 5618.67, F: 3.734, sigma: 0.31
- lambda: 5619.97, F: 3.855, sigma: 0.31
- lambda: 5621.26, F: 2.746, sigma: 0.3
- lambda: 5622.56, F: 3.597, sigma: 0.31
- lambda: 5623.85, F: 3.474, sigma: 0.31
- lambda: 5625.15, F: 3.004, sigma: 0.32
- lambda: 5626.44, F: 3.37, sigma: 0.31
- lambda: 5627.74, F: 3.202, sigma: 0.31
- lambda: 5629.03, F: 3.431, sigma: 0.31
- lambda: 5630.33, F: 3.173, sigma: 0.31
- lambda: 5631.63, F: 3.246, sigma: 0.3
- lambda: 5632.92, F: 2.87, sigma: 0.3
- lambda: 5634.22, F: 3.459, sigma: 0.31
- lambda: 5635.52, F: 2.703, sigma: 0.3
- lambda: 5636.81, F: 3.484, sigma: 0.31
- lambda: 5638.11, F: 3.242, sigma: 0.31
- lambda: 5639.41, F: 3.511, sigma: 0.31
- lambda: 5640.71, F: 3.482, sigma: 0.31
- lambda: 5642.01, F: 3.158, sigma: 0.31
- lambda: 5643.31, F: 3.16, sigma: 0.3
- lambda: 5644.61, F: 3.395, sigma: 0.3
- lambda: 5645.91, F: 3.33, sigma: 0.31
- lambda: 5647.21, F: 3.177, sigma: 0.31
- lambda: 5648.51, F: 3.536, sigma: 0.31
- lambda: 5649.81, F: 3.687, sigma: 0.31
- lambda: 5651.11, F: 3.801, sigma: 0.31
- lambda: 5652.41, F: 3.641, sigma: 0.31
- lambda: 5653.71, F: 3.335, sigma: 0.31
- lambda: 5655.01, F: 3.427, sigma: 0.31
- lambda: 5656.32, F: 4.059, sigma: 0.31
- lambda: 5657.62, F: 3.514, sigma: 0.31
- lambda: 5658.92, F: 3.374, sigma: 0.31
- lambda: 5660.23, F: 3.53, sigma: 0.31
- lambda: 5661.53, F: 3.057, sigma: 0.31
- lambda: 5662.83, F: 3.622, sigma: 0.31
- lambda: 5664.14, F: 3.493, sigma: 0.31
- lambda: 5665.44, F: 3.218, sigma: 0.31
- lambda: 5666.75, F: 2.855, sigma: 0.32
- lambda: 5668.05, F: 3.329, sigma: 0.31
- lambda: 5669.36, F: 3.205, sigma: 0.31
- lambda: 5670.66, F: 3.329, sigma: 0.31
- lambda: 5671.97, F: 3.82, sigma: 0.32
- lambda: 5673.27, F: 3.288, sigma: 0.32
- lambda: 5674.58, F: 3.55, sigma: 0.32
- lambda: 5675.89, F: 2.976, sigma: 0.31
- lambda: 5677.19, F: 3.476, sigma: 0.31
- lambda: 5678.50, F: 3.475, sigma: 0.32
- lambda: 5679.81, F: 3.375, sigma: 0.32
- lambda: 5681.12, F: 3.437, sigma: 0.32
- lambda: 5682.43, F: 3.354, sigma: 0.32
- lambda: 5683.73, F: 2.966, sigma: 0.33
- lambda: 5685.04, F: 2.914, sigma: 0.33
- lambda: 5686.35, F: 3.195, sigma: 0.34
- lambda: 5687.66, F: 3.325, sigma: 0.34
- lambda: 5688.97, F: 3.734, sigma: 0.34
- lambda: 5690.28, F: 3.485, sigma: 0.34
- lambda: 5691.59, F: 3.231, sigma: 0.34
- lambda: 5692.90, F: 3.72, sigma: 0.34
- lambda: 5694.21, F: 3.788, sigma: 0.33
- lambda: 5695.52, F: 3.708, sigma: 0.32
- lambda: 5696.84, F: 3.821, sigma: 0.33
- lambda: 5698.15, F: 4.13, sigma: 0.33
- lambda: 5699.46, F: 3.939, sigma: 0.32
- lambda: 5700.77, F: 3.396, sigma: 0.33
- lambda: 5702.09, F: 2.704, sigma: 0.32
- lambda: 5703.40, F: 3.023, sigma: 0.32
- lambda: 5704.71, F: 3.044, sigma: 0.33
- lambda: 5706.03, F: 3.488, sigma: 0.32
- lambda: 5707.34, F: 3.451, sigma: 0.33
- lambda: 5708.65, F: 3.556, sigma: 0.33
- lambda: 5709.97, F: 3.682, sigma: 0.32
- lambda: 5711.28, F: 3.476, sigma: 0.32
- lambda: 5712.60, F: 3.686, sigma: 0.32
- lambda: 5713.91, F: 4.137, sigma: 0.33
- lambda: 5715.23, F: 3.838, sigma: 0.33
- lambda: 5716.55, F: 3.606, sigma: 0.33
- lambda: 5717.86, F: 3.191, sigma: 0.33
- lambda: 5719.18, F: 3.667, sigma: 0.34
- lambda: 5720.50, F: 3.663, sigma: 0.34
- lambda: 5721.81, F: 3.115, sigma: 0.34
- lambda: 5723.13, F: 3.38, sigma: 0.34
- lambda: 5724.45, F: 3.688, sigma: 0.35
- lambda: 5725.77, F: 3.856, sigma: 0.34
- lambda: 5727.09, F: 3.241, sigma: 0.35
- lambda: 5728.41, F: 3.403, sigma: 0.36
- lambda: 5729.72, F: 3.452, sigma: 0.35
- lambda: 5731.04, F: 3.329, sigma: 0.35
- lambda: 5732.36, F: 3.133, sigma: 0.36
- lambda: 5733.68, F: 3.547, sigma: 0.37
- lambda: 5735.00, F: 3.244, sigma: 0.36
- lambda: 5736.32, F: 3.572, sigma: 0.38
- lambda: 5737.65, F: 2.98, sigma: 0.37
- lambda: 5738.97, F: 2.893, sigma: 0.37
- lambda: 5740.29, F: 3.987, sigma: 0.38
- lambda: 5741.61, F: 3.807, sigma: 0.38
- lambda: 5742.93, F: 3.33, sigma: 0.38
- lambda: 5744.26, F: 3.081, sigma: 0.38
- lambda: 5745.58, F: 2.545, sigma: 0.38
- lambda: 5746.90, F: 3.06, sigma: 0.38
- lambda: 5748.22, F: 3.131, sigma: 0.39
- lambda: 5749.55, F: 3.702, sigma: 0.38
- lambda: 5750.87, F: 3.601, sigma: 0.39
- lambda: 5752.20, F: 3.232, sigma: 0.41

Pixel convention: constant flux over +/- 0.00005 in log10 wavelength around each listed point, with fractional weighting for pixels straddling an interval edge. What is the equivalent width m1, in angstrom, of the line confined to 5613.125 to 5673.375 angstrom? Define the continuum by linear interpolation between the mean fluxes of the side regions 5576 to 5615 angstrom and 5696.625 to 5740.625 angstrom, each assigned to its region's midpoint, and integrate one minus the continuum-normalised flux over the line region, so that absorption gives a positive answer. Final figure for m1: 2.4 angstrom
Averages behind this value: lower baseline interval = 3.53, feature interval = 3.37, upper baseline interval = 3.47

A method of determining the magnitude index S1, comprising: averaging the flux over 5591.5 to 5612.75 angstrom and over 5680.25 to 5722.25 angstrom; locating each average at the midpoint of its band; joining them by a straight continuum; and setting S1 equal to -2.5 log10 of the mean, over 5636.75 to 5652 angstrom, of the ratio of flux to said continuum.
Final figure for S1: 0.022 mag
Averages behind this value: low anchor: 3.48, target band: 3.41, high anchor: 3.49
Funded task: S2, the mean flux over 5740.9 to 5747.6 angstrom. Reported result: 3.17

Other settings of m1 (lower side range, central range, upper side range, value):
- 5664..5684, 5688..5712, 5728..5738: -1.3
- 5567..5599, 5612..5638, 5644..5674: 1.4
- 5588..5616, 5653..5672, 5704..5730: 0.5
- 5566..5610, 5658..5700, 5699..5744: 0.7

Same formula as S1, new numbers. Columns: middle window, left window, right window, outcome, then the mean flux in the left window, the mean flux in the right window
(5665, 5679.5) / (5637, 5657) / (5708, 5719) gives 0.07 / 3.46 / 3.65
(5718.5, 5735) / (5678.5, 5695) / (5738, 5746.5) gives -0.05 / 3.38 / 3.26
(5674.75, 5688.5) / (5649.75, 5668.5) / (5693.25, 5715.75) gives 0.08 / 3.46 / 3.58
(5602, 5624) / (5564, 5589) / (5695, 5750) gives 0.06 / 3.64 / 3.44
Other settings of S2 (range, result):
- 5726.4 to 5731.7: 3.36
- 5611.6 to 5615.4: 3.5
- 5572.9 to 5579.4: 3.79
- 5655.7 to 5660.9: 3.62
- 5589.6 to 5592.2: 3.48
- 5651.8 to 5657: 3.61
